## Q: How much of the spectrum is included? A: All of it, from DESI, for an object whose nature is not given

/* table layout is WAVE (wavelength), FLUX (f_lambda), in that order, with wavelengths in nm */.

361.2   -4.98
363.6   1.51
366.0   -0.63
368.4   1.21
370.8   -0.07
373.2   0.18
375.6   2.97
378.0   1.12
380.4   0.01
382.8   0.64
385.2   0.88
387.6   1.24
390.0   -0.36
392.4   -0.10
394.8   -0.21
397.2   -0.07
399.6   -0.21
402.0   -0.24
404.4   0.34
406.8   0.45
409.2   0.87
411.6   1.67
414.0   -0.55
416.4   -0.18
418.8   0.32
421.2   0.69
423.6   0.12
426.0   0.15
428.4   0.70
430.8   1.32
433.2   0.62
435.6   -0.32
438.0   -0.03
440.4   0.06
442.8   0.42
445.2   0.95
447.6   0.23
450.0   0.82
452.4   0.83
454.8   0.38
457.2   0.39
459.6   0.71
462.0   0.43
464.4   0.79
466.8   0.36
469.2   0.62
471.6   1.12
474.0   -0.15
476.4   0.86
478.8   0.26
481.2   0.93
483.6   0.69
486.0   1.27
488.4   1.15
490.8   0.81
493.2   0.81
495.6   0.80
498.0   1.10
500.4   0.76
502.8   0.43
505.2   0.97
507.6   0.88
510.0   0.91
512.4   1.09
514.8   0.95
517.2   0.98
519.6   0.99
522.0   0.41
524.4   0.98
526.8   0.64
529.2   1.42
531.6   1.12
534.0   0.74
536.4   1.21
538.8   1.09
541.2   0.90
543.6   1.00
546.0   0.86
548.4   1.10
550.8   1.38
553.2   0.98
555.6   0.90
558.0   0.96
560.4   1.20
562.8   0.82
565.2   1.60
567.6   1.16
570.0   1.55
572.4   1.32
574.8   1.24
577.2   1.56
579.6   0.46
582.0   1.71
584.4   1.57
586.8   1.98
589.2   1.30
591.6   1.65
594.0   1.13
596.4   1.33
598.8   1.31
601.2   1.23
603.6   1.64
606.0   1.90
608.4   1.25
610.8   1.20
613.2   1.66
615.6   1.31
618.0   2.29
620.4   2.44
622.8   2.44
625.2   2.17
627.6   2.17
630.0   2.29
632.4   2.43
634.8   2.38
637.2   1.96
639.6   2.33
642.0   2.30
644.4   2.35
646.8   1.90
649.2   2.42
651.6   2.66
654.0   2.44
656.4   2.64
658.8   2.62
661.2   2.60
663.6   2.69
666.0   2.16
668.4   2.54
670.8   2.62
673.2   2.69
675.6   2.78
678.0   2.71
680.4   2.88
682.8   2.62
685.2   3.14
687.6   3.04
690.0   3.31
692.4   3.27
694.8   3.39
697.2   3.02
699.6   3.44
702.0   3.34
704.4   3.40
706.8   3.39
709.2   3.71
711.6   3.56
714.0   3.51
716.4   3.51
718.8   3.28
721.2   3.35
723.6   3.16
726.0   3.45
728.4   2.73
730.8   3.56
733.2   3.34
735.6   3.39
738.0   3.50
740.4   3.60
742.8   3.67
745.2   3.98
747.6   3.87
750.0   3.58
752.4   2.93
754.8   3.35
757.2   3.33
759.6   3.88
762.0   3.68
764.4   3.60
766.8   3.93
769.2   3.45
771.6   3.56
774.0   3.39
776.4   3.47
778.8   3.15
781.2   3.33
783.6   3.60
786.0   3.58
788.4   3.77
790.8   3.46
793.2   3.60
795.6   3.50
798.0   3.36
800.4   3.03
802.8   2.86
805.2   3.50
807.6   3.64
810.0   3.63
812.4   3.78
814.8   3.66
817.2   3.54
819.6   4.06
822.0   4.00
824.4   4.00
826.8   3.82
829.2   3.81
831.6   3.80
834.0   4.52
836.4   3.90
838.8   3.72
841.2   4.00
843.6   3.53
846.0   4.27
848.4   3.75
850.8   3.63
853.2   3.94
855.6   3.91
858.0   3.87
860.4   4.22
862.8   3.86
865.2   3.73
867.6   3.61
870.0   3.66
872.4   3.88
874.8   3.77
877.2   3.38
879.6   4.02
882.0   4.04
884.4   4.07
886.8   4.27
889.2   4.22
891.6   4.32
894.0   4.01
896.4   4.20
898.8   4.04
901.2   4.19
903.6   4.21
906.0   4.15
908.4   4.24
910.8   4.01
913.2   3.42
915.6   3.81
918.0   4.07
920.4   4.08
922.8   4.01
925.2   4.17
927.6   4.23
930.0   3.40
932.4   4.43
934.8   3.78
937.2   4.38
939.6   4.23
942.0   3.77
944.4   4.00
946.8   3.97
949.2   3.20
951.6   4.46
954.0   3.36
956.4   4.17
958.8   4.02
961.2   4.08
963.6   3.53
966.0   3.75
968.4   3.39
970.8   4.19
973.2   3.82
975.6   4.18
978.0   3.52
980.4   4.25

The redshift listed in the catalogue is 0.549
